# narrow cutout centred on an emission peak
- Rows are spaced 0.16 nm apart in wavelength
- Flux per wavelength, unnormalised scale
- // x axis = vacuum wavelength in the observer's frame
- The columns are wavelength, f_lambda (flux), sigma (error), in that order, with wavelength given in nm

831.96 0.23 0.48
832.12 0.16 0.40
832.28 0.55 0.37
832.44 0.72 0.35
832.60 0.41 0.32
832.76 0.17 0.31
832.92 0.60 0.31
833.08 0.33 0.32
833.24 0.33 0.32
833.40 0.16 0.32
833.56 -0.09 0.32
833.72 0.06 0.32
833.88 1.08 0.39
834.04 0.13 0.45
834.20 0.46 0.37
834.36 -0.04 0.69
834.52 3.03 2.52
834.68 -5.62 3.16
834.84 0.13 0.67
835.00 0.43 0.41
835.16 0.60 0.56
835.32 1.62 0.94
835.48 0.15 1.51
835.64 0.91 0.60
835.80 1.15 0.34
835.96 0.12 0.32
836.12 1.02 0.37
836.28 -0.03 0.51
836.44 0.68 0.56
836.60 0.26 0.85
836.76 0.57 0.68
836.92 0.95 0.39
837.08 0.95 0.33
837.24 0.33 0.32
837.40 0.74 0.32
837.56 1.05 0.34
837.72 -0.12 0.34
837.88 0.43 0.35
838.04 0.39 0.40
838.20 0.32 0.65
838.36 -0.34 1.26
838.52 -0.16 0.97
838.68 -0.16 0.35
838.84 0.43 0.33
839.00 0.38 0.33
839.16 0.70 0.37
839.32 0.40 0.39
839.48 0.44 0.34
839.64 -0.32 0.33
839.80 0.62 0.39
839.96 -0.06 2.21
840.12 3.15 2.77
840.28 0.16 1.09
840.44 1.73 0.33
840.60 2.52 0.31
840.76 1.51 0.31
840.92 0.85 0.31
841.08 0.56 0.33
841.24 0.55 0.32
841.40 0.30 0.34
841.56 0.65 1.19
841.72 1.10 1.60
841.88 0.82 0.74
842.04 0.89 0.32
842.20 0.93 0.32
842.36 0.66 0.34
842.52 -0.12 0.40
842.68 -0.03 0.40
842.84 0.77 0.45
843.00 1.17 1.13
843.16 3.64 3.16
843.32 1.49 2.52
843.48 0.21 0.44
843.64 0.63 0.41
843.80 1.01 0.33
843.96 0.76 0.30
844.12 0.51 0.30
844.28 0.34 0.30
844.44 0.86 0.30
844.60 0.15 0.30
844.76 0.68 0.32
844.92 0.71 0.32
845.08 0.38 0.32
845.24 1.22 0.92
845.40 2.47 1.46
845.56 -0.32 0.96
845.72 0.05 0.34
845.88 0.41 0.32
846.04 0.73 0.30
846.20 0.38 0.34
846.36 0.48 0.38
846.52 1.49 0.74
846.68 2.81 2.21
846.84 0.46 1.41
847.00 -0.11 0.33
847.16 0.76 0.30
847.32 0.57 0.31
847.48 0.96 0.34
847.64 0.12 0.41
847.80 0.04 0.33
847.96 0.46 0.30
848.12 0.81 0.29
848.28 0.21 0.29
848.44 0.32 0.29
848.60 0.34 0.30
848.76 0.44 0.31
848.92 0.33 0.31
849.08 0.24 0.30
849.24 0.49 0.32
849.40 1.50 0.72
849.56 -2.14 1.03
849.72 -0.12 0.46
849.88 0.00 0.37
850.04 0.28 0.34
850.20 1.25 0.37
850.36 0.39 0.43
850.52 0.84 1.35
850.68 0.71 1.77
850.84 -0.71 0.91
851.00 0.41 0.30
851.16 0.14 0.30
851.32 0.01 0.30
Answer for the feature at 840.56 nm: H-gamma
